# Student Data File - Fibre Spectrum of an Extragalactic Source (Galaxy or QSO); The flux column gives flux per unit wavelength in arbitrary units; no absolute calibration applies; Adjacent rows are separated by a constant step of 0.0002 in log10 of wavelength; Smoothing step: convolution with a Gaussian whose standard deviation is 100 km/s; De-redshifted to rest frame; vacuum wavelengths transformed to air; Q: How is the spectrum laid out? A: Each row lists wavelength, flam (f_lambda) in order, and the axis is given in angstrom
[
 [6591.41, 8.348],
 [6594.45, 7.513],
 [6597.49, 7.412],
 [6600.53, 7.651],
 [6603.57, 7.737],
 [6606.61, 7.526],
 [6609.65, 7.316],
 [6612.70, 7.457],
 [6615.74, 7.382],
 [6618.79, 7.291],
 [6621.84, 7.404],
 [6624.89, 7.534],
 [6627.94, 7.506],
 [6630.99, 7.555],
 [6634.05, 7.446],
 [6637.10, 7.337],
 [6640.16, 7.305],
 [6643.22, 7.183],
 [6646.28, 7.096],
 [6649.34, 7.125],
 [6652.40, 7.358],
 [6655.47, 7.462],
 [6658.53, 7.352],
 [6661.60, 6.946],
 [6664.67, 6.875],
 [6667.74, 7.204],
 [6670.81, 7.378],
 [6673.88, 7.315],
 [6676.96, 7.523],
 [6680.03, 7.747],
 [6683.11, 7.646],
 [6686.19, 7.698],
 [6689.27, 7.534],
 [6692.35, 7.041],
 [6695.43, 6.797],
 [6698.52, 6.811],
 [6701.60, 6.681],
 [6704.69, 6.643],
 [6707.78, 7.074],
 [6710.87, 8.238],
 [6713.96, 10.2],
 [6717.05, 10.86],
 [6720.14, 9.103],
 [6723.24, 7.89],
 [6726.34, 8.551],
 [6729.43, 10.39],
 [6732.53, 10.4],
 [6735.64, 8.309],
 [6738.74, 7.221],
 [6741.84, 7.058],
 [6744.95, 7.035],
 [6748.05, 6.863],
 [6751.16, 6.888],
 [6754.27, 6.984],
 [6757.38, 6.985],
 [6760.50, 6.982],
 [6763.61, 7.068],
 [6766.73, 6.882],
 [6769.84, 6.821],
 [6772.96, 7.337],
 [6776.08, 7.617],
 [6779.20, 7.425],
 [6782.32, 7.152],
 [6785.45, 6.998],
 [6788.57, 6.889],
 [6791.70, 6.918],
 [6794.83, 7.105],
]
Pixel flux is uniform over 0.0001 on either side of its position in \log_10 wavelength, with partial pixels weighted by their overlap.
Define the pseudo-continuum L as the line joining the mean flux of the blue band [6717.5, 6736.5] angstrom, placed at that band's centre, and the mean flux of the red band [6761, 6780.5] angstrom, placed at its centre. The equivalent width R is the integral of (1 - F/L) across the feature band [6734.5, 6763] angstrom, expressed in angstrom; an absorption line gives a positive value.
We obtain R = 3.7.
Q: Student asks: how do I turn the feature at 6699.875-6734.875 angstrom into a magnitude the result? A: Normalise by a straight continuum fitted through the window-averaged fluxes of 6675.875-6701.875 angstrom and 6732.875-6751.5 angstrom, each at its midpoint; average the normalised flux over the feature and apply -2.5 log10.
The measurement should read -0.179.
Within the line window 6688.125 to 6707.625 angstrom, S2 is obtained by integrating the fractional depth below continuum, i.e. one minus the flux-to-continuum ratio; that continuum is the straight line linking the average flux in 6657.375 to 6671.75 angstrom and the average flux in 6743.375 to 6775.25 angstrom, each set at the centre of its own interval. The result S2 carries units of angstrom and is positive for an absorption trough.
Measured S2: 0.5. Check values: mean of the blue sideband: 7.13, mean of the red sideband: 7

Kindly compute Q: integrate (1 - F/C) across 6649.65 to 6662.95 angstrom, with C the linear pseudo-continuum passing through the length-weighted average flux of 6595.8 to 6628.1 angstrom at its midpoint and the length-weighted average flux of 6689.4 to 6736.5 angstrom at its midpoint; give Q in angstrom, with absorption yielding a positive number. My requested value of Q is 1.0 angstrom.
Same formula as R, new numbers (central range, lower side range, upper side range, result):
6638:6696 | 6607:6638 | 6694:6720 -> 3.1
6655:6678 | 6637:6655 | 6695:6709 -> -0.5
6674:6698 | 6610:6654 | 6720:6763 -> 0.6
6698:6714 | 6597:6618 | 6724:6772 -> 0.4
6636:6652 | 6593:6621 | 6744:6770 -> 0.3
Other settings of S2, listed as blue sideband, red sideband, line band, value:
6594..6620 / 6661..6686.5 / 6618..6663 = 0.58 angstrom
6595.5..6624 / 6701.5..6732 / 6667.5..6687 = 1.75 angstrom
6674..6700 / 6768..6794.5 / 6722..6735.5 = -3.69 angstrom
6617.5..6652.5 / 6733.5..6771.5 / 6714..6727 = -3.73 angstrom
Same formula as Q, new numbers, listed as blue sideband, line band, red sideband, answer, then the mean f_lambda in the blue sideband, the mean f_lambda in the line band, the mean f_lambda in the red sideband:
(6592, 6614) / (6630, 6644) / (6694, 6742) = 0.7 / 7.55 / 7.37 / 8.3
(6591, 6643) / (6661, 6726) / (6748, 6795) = -3.9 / 7.49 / 7.7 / 7.06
